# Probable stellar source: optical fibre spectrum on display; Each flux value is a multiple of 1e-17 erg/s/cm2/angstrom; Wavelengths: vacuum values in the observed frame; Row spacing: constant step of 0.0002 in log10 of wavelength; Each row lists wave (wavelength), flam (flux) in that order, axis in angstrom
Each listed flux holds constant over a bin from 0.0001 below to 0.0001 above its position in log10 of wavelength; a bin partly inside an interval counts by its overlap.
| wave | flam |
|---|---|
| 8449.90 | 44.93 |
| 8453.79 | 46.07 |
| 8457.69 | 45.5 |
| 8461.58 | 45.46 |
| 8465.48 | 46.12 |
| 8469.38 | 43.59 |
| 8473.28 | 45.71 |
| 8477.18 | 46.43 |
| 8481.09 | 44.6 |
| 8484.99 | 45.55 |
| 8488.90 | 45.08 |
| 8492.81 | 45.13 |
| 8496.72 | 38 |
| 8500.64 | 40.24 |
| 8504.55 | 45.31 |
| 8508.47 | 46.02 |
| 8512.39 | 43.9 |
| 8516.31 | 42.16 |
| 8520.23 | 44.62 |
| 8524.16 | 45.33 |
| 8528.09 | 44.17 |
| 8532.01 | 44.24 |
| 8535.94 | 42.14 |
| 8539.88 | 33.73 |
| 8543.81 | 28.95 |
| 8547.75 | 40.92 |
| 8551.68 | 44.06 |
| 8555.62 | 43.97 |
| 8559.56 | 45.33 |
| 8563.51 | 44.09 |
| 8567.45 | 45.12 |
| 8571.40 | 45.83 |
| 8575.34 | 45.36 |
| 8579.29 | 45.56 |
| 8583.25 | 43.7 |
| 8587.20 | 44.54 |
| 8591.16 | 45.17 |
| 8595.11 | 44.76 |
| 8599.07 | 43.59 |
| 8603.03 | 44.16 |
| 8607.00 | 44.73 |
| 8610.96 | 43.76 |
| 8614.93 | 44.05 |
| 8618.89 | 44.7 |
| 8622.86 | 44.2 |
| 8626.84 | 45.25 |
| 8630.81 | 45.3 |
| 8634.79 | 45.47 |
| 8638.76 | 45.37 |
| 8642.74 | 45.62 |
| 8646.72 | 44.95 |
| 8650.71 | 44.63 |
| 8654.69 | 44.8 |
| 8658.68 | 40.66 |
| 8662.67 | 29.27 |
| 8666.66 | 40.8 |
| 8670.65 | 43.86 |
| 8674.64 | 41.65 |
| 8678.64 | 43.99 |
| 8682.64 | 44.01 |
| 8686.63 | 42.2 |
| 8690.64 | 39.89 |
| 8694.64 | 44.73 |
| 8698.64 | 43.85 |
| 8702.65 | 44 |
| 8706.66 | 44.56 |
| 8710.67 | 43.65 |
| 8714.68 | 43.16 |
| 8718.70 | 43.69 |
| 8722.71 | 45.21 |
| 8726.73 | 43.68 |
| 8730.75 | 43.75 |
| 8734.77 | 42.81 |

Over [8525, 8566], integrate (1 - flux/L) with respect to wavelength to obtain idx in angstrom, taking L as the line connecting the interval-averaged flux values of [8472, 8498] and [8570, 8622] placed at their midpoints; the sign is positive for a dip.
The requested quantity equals 2.97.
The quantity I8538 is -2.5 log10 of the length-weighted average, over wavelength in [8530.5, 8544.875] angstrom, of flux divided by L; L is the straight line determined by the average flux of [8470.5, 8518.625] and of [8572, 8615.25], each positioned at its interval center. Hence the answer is 0.178 mag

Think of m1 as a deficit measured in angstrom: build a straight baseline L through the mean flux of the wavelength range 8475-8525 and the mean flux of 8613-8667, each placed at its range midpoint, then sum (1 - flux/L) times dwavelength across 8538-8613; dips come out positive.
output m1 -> 1.0 angstrom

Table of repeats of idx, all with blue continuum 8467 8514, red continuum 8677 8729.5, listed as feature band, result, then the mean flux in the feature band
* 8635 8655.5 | -0.6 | 45.1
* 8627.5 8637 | -0.3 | 45.4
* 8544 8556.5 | 0.9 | 40.9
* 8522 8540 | 0.5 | 42.8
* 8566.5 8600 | -0.7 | 44.9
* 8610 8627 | -0.2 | 44.3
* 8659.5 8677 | 1.8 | 39.1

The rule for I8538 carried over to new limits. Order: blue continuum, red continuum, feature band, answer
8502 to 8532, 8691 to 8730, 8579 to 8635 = -0.009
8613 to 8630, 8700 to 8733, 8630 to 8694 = 0.042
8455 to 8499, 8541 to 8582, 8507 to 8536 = -0.013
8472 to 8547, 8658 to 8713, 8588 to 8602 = -0.054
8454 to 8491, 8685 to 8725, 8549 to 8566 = 0.011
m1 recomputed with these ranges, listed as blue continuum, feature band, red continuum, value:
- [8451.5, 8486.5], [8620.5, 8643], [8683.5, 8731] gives -0.5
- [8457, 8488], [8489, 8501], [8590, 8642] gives 0.9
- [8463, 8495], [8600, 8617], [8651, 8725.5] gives -0.2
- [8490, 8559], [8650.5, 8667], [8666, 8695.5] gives 1.2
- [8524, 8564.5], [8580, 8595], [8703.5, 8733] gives -0.9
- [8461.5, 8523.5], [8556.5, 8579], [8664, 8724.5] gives -0.7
